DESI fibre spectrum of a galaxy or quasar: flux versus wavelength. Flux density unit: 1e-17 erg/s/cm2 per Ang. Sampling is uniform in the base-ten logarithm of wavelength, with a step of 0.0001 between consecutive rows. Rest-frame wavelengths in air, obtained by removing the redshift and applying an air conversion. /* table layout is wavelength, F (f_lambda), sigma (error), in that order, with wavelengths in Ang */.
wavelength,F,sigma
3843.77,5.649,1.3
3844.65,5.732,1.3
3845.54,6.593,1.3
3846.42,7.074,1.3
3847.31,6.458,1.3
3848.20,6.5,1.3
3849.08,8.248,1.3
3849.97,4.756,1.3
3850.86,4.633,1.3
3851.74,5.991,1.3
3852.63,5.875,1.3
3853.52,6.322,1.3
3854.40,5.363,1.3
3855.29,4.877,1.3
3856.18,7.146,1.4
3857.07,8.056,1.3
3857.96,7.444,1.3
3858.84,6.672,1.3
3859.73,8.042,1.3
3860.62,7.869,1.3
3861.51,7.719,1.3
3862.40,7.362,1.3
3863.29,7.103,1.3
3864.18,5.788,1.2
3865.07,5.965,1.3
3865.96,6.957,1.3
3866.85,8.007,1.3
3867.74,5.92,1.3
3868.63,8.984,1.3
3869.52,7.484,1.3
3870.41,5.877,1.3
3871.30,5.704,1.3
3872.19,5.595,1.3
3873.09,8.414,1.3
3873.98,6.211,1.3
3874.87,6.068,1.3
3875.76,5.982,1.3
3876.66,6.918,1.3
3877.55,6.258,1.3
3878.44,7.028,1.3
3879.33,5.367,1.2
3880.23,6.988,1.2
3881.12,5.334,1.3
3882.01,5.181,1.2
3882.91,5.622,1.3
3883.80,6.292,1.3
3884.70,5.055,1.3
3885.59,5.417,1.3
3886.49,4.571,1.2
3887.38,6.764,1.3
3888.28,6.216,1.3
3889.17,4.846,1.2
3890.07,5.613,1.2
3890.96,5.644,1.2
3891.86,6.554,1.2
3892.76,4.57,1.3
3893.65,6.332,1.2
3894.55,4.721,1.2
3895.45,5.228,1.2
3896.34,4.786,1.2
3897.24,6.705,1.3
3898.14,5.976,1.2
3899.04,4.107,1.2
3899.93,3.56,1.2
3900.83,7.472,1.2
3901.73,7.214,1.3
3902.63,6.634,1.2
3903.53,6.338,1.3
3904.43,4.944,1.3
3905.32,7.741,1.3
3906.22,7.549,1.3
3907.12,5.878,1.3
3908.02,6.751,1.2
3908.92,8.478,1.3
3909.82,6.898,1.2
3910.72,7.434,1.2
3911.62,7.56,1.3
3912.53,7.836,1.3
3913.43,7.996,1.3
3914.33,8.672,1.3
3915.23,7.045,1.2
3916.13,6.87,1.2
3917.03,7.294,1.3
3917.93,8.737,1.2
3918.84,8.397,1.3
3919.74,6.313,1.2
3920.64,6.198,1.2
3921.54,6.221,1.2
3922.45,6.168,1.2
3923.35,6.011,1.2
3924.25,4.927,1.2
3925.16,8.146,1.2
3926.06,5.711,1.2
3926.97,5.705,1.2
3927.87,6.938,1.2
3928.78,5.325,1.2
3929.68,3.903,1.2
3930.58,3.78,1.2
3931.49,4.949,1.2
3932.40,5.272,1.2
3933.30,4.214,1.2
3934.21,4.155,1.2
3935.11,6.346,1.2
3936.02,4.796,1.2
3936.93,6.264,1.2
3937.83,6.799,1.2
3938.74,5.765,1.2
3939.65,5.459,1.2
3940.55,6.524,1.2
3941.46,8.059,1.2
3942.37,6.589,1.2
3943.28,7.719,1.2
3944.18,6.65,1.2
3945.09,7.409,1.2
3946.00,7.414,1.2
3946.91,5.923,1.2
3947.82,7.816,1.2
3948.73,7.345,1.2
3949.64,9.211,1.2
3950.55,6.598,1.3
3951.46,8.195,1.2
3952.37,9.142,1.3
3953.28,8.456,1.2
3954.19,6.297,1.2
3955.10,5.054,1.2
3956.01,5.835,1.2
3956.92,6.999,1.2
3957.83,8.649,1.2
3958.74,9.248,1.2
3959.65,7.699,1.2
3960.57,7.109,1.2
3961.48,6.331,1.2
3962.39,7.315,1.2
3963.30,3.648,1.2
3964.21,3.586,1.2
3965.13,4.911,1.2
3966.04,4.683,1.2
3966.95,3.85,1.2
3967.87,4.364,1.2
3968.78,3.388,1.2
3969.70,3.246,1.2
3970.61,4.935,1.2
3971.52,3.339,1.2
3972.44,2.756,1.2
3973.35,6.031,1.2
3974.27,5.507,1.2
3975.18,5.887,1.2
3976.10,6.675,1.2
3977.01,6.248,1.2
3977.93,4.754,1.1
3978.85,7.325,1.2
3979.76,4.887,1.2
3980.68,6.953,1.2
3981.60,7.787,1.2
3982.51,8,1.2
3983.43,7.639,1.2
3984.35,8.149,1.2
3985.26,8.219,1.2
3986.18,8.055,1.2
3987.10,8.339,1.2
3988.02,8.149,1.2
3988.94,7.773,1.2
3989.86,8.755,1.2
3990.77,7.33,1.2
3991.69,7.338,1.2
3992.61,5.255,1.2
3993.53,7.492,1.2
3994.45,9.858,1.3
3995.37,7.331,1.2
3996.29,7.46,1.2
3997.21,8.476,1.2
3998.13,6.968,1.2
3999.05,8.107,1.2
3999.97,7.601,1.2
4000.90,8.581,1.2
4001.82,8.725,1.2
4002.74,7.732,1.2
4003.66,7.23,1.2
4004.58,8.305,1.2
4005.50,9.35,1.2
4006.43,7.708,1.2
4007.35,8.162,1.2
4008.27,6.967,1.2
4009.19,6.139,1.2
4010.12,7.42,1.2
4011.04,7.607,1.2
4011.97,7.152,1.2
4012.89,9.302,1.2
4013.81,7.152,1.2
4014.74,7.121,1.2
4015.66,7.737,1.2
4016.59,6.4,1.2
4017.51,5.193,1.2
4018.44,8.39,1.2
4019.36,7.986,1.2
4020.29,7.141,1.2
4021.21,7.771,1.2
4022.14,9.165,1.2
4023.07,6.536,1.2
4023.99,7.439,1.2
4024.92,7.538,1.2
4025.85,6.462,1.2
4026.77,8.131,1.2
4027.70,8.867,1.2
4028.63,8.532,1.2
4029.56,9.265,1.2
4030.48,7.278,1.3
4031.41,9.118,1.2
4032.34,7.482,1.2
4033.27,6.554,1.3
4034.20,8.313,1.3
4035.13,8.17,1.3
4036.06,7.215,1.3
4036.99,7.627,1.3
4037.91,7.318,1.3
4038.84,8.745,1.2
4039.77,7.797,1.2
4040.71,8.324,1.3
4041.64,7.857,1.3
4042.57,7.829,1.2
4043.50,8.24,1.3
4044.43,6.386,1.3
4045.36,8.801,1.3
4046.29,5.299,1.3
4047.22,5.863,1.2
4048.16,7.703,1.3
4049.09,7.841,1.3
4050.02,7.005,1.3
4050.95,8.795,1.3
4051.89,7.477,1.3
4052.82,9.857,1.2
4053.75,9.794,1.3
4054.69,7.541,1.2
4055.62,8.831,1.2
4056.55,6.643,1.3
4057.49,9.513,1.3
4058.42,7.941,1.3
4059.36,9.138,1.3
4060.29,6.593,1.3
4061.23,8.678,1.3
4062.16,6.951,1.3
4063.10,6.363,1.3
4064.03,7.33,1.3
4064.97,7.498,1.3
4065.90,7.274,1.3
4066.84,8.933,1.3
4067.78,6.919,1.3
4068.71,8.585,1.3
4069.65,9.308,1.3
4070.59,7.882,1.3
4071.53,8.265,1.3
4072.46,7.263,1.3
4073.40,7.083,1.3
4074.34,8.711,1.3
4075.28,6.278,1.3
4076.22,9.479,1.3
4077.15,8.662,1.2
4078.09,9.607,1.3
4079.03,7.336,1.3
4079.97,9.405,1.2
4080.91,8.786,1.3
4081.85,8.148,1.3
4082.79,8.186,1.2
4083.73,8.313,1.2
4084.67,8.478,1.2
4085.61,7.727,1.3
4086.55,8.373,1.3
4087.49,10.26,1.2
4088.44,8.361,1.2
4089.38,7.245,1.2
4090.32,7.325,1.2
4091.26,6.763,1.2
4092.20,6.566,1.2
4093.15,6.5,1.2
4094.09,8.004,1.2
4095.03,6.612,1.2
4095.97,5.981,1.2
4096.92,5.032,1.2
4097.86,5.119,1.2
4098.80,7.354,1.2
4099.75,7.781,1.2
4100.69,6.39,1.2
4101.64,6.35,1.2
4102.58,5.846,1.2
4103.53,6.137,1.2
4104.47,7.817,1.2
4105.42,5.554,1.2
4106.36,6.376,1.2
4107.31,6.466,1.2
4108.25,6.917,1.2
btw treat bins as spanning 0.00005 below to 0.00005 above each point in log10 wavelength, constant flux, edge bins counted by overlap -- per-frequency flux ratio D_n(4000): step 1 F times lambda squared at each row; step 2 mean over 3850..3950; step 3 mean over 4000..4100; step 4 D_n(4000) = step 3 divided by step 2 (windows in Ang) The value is 1.31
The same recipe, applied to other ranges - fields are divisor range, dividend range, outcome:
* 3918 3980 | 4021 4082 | 1.38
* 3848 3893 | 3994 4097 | 1.35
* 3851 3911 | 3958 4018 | 1.14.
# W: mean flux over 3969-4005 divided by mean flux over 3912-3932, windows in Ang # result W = 1.07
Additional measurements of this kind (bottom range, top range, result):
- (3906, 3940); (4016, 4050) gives 1.19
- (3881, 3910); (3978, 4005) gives 1.30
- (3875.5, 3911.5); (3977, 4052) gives 1.26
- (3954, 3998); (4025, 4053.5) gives 1.21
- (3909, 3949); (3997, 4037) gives 1.19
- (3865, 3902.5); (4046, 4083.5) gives 1.32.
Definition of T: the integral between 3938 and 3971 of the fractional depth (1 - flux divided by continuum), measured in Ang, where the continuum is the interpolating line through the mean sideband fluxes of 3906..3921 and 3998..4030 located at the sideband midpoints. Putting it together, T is 4.8 Ang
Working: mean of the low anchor 7.41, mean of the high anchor 7.72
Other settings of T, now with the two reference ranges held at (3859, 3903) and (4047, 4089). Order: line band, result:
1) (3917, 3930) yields 0.47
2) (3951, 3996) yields 4.07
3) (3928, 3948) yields 2.49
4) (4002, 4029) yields -0.12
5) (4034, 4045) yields 0.02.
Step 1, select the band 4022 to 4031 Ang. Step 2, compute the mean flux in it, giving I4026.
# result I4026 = 7.89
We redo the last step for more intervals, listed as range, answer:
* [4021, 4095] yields 7.91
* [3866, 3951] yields 6.35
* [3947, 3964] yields 7.19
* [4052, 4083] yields 8.14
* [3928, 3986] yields 6.16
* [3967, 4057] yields 7.34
